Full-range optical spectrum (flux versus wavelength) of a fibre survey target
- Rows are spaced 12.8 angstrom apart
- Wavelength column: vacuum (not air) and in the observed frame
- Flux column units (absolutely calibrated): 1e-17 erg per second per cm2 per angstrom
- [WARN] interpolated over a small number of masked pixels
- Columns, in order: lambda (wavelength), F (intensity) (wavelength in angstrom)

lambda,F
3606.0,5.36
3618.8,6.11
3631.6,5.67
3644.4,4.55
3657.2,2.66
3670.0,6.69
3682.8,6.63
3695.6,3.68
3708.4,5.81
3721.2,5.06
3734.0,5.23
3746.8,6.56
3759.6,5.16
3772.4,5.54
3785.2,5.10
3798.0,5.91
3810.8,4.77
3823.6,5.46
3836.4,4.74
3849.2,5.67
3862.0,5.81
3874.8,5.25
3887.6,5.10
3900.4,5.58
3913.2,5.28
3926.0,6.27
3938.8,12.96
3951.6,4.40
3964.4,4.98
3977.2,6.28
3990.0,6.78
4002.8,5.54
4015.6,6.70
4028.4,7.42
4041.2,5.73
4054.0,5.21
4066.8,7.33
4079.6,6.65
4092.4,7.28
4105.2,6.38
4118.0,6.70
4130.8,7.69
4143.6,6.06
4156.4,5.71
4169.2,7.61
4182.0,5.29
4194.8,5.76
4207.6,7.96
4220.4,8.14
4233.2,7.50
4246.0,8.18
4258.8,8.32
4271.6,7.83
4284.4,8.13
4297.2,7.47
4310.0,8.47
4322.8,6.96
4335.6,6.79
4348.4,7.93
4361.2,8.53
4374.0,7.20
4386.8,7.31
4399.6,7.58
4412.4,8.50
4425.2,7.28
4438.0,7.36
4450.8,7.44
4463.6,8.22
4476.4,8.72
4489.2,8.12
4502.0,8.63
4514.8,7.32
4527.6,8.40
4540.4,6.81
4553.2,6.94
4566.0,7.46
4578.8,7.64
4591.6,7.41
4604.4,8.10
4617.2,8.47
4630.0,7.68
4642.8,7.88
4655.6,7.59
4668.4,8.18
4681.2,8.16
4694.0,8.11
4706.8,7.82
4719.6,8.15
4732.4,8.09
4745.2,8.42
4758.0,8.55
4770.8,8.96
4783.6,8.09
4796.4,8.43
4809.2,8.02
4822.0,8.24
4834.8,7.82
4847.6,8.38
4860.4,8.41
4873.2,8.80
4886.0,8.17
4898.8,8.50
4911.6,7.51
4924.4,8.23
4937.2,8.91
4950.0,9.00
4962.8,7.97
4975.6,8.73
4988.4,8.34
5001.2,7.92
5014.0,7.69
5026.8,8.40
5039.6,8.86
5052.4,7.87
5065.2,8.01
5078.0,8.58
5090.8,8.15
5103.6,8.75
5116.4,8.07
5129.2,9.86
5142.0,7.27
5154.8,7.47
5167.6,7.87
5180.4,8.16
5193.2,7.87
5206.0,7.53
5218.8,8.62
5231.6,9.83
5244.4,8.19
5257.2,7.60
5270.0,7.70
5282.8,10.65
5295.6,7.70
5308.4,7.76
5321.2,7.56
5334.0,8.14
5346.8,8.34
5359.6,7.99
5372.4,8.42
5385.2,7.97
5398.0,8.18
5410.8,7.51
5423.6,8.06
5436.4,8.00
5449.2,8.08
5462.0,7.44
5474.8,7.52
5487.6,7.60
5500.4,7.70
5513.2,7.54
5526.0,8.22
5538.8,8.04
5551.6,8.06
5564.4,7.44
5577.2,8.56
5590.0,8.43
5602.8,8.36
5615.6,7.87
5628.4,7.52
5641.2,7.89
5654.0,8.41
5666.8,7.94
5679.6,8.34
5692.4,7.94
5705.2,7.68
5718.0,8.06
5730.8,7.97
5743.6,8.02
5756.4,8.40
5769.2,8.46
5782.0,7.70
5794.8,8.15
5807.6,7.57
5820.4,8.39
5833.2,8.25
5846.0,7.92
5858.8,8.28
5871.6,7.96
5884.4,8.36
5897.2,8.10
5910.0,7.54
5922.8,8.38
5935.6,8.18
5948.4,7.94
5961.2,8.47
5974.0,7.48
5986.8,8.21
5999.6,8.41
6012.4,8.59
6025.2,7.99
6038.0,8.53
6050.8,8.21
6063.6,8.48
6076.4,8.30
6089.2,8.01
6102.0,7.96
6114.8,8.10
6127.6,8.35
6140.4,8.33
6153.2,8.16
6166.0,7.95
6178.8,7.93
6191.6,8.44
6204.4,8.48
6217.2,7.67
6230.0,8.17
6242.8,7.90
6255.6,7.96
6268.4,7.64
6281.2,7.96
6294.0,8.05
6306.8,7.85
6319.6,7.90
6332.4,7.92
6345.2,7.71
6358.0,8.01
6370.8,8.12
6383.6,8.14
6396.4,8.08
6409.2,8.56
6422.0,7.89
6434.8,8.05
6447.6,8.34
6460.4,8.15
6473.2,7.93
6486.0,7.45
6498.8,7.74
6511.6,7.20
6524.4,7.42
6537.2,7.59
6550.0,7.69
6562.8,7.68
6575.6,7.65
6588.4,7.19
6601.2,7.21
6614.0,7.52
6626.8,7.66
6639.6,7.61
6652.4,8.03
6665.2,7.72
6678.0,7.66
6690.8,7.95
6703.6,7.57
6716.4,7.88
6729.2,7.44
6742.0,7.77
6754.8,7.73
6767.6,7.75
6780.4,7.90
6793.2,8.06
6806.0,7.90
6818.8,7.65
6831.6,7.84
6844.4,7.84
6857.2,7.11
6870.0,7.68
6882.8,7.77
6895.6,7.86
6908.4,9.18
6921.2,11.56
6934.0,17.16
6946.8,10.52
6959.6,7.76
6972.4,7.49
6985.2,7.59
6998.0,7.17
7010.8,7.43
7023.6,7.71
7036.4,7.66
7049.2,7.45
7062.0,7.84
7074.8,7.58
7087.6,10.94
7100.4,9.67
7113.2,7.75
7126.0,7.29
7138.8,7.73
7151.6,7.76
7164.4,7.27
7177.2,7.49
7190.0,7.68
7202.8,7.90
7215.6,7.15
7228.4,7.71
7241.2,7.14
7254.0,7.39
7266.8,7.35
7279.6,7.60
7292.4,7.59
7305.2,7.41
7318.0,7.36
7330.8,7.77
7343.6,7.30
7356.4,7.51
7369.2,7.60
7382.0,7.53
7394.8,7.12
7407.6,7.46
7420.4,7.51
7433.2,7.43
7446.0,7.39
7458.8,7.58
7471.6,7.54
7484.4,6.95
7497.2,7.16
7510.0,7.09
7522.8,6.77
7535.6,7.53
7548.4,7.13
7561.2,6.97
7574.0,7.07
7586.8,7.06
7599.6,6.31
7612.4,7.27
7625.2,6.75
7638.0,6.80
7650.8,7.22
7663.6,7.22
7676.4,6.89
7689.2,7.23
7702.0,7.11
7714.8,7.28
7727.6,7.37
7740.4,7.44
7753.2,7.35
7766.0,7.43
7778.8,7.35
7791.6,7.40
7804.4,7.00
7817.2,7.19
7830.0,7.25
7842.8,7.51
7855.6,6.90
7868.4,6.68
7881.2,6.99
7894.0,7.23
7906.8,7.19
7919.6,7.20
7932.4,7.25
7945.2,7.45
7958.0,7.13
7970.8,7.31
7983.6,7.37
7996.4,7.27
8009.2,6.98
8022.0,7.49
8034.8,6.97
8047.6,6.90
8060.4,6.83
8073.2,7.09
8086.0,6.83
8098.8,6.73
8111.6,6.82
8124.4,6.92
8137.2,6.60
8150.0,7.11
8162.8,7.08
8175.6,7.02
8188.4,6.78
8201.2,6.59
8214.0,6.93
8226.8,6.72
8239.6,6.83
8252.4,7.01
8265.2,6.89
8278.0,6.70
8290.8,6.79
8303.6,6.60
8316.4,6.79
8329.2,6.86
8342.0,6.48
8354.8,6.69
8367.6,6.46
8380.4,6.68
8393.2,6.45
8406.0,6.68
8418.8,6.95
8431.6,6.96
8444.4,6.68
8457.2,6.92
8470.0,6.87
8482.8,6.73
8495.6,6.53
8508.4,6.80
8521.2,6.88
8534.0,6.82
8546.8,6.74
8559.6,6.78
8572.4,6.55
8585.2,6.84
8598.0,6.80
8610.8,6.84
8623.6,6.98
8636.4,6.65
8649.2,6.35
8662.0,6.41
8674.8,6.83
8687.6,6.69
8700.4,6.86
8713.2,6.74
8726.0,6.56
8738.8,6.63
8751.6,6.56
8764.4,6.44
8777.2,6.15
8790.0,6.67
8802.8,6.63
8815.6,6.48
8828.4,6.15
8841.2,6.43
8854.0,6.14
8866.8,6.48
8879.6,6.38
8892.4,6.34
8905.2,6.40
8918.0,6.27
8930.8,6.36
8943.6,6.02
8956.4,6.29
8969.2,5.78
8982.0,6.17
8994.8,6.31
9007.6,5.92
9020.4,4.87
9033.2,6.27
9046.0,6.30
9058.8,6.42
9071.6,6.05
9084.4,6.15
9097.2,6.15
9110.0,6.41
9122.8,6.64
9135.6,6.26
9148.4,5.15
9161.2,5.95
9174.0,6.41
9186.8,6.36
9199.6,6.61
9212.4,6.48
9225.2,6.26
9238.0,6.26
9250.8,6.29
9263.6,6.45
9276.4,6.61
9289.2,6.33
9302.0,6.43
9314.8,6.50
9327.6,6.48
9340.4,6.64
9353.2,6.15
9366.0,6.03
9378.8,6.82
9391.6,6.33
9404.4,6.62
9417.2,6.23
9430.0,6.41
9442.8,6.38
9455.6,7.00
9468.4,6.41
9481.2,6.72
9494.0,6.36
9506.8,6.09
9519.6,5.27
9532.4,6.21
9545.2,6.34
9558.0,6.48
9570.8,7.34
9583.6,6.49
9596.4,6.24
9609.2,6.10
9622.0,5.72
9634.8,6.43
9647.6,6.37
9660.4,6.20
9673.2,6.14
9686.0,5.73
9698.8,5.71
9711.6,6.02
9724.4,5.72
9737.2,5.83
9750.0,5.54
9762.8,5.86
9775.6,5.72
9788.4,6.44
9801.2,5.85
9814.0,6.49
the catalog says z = 0.055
